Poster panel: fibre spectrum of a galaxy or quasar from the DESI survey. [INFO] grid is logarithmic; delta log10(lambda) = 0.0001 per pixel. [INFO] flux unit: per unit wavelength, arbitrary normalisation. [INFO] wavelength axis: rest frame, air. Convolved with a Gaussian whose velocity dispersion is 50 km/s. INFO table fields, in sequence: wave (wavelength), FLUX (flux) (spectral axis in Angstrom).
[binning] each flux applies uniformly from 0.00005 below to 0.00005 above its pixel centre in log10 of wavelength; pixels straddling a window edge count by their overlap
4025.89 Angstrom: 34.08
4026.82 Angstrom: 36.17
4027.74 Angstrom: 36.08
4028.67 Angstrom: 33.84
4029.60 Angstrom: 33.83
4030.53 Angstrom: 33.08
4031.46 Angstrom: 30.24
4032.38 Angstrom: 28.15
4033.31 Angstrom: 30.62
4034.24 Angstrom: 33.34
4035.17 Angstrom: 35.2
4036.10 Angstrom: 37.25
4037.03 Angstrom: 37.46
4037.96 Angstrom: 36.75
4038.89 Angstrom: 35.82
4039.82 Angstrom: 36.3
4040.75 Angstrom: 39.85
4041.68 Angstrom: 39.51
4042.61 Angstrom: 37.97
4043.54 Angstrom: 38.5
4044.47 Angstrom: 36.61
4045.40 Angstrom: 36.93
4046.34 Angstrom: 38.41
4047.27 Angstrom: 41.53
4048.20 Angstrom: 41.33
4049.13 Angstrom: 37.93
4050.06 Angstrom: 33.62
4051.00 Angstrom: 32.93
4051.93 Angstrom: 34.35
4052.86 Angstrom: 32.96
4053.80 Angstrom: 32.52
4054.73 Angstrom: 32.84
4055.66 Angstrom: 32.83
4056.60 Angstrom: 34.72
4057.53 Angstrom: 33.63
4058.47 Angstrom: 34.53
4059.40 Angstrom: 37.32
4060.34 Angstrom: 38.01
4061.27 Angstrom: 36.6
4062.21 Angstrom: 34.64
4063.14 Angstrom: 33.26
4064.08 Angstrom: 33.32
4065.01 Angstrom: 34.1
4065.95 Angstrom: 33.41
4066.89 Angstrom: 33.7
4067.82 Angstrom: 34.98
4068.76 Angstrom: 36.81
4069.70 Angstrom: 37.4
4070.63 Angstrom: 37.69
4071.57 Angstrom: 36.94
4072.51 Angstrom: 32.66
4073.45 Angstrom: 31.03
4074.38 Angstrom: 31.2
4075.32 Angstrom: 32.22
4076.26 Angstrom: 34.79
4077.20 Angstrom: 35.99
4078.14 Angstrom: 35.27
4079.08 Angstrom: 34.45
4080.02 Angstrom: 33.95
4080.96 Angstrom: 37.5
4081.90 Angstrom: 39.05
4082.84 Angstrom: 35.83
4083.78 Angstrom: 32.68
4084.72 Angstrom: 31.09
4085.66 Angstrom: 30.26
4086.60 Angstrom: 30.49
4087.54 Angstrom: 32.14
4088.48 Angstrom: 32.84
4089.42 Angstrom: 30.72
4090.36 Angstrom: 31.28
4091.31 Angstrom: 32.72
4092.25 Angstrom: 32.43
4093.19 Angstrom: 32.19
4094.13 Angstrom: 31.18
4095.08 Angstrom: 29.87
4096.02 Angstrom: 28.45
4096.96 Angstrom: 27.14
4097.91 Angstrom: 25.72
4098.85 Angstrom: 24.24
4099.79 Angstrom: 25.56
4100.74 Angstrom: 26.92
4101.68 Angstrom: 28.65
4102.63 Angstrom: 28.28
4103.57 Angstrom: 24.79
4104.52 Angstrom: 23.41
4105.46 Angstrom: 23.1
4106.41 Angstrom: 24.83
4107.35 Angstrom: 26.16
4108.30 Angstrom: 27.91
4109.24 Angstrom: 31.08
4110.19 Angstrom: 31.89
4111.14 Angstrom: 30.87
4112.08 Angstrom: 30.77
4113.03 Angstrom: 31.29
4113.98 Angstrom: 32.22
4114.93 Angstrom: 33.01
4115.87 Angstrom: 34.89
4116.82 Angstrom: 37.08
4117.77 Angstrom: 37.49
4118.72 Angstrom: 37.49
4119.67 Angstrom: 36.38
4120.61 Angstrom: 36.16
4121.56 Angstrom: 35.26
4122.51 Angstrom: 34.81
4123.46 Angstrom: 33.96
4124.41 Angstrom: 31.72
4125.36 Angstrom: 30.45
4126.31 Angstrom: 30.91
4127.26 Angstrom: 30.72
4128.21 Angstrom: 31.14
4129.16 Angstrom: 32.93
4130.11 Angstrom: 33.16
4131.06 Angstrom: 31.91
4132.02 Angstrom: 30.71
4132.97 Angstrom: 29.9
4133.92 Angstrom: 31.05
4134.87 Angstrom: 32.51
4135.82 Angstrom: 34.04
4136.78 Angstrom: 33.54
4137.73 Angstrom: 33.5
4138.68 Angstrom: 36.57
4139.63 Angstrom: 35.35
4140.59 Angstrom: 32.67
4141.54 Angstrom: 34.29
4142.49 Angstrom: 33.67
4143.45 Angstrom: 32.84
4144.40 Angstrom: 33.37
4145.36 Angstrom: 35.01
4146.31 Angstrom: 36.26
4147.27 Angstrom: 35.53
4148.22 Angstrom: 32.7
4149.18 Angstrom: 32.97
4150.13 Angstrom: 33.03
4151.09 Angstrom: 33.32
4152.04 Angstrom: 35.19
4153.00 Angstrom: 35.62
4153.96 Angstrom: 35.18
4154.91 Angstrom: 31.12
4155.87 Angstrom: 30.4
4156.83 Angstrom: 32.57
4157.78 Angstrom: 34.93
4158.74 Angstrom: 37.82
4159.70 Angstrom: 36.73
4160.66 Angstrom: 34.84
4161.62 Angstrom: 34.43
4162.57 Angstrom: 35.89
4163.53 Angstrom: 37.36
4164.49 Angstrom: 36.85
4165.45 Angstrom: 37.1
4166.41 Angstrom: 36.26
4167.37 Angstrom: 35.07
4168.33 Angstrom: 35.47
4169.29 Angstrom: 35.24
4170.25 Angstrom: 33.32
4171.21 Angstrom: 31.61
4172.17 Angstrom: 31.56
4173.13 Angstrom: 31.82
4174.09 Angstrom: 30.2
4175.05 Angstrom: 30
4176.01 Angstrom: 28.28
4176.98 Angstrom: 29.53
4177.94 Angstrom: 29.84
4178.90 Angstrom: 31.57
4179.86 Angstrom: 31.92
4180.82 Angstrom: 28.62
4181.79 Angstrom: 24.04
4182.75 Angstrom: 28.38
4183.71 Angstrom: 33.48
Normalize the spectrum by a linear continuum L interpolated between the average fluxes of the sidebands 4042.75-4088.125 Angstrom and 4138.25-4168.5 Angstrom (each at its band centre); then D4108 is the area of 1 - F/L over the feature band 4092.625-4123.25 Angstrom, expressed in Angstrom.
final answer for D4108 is 3.9 Angstrom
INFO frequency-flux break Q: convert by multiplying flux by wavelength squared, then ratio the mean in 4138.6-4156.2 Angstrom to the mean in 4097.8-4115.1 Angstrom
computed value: 1.24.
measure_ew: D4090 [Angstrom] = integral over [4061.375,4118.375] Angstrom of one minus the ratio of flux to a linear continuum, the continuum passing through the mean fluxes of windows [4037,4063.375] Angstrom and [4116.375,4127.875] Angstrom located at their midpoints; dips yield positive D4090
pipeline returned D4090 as 5.5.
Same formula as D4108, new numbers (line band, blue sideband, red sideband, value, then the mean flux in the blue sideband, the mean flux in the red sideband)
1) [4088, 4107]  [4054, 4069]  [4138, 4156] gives 3.4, 34.6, 34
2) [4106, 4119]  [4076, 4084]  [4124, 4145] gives 0.7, 35.6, 32.6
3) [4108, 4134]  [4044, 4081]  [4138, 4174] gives 1.4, 35.1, 34.4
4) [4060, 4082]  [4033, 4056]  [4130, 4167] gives 0.5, 36.2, 34.1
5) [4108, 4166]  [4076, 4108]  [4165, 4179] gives -4.0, 30.4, 32.5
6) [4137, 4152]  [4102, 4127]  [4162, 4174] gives -0.4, 31.4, 34.7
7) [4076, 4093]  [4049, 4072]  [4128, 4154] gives 0.5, 34.8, 33.5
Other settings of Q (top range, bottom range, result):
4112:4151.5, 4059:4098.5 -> 1.03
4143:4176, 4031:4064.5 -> 1.01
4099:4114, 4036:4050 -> 0.75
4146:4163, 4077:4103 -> 1.13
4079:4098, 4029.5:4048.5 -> 0.91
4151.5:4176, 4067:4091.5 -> 1.05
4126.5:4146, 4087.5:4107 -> 1.19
